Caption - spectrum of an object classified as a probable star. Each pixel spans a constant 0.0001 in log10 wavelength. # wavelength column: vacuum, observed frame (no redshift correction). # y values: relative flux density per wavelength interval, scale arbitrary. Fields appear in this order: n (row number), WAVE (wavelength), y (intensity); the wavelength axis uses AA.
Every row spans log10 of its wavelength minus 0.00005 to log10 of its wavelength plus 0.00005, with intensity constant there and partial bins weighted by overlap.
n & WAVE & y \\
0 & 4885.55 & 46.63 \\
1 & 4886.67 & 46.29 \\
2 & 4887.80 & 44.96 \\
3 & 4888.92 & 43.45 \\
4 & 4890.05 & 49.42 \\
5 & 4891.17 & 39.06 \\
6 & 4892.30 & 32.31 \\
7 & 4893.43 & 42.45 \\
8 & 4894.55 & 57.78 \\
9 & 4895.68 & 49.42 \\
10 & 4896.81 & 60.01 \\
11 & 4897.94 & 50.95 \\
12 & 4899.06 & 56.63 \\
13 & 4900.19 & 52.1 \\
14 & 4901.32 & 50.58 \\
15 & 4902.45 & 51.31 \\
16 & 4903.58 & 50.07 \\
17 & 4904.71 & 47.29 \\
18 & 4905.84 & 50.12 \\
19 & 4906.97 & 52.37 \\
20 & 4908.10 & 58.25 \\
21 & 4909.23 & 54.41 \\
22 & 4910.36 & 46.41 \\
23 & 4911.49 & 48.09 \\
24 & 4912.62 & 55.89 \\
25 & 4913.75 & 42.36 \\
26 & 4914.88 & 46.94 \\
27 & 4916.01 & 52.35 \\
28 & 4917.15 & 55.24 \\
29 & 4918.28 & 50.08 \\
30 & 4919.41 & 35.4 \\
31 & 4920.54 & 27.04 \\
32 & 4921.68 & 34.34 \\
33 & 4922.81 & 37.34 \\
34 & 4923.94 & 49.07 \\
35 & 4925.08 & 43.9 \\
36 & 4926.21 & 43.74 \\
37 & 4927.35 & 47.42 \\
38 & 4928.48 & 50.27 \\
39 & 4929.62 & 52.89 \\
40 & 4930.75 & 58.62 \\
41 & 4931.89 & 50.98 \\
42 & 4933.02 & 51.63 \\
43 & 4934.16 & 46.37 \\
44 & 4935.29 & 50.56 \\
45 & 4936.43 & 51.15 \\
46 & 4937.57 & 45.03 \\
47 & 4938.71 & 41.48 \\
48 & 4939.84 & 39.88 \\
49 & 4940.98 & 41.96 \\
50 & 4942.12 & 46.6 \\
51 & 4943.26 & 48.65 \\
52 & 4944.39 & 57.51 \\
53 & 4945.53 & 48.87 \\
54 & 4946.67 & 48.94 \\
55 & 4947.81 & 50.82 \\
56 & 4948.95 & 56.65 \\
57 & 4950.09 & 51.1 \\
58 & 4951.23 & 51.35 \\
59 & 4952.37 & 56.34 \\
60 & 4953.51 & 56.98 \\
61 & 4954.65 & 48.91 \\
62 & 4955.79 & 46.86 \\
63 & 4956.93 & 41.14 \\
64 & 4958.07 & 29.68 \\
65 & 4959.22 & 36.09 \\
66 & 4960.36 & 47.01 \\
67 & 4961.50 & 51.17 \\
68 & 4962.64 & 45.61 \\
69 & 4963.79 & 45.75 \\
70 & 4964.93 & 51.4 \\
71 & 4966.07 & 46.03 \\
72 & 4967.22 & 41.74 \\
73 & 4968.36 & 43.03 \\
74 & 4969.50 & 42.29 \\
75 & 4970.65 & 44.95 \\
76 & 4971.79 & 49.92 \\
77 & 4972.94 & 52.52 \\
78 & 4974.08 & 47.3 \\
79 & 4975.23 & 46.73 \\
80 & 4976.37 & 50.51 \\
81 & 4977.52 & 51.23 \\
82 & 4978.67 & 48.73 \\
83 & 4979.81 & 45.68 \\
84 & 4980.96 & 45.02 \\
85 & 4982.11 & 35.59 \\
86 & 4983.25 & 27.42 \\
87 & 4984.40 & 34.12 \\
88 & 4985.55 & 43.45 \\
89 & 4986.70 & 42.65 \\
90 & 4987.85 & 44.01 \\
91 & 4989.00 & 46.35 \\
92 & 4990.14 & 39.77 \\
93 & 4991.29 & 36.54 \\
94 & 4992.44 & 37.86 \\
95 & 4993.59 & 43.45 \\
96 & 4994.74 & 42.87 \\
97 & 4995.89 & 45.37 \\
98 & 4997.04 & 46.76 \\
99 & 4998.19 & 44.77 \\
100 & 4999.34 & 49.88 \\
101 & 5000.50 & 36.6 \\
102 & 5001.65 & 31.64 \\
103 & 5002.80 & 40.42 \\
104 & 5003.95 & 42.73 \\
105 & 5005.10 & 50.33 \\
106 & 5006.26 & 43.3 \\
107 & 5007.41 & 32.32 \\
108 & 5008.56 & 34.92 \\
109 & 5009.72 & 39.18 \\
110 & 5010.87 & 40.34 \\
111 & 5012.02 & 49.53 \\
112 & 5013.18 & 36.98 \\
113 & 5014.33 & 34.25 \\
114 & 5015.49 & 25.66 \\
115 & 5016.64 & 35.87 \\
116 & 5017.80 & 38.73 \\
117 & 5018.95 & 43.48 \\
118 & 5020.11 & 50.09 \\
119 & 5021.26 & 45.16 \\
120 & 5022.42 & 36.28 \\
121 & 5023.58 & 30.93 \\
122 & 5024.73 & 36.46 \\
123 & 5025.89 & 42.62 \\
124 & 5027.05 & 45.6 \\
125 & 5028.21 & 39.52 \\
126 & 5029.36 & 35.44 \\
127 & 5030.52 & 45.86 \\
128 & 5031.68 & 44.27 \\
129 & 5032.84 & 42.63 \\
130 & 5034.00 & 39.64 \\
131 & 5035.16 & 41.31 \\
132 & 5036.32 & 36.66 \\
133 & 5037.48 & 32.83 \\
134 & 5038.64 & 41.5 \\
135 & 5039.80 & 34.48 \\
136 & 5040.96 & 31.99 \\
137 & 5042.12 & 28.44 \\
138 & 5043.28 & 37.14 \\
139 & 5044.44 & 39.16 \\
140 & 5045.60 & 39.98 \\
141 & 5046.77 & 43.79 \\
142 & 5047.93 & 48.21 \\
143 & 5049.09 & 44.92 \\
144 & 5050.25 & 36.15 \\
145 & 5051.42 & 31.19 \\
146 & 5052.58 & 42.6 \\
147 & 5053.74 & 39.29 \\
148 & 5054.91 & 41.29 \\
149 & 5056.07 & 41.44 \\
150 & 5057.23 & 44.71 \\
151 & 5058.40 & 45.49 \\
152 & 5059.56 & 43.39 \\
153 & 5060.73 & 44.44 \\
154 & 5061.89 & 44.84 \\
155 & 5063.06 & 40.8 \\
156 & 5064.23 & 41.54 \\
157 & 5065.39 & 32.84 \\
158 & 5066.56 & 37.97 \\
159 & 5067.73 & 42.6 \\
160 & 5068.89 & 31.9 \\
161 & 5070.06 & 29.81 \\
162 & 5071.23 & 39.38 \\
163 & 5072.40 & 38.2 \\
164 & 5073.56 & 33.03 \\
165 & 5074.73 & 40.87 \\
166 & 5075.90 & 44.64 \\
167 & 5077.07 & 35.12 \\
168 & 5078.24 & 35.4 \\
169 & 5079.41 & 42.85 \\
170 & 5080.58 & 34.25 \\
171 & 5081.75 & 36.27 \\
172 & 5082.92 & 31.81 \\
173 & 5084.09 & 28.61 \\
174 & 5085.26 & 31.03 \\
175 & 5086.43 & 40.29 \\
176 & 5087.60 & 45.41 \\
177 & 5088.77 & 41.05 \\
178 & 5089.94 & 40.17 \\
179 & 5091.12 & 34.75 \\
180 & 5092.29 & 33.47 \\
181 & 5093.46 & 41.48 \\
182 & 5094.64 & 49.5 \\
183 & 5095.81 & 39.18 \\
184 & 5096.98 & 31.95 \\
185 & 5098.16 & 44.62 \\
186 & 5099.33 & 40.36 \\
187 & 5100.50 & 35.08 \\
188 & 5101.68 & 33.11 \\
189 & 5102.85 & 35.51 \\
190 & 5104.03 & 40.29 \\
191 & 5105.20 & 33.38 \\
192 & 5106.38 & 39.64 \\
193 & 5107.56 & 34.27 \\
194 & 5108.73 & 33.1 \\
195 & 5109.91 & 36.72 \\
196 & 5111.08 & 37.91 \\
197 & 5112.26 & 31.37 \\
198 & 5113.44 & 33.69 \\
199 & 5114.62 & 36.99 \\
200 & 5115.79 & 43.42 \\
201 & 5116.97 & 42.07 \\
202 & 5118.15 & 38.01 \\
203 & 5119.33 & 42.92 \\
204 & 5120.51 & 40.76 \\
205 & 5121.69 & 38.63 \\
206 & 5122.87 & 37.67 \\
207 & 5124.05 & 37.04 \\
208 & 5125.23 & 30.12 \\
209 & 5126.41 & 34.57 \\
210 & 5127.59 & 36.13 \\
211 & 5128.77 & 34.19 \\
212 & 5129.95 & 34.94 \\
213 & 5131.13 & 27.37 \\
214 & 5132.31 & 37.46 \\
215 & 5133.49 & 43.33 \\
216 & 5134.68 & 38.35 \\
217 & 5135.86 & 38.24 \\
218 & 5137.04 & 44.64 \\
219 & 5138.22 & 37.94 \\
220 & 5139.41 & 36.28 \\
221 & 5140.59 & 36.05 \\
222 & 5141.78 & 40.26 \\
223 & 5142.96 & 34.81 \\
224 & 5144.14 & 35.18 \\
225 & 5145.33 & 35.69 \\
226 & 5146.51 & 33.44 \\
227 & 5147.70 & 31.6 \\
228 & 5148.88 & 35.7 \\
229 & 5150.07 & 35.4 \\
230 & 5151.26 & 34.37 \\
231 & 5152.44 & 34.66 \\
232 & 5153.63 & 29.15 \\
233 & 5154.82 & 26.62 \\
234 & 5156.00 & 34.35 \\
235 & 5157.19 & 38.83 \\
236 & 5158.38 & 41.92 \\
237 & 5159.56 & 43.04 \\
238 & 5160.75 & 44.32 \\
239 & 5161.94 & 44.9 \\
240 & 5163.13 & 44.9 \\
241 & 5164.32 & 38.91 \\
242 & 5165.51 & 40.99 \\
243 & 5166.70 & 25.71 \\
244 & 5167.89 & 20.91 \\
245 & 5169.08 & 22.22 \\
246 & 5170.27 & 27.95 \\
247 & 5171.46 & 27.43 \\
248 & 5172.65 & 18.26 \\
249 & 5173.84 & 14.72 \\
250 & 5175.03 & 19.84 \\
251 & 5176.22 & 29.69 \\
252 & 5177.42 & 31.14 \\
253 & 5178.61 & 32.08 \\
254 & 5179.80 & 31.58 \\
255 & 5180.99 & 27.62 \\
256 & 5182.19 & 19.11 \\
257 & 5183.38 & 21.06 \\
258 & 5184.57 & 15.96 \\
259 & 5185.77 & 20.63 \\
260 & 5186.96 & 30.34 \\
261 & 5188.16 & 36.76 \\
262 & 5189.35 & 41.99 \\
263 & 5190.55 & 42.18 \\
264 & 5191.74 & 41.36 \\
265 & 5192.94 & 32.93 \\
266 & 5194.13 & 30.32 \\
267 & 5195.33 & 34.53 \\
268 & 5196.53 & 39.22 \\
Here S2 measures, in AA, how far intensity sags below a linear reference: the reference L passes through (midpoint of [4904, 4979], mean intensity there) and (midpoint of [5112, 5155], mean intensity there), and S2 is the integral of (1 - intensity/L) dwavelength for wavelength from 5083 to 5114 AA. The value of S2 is 1.05 AA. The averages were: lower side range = 47.6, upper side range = 36.3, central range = 37.1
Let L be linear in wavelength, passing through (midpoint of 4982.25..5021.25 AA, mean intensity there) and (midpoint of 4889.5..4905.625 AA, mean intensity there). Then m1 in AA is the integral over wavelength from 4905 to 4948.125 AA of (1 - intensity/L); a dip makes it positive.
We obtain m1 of -0.85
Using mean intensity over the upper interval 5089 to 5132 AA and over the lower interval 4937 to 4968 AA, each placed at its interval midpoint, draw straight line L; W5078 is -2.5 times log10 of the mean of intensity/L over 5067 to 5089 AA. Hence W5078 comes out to 0.06 mag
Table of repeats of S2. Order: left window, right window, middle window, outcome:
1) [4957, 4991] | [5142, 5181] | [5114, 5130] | -1.3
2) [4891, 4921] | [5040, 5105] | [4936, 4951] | -0.6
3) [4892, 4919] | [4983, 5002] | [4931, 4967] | -1.5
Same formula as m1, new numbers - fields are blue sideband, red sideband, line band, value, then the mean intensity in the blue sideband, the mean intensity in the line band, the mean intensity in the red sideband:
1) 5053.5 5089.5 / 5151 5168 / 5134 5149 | 0.1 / 38.7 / 36.8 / 36.7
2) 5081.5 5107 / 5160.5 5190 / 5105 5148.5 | -3.4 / 37.6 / 36.7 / 29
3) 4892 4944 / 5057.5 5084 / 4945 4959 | -0.8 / 48.1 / 48.6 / 38.4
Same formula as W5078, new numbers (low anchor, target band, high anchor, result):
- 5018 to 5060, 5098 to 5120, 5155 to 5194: -0.055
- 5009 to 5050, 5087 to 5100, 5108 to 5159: -0.074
